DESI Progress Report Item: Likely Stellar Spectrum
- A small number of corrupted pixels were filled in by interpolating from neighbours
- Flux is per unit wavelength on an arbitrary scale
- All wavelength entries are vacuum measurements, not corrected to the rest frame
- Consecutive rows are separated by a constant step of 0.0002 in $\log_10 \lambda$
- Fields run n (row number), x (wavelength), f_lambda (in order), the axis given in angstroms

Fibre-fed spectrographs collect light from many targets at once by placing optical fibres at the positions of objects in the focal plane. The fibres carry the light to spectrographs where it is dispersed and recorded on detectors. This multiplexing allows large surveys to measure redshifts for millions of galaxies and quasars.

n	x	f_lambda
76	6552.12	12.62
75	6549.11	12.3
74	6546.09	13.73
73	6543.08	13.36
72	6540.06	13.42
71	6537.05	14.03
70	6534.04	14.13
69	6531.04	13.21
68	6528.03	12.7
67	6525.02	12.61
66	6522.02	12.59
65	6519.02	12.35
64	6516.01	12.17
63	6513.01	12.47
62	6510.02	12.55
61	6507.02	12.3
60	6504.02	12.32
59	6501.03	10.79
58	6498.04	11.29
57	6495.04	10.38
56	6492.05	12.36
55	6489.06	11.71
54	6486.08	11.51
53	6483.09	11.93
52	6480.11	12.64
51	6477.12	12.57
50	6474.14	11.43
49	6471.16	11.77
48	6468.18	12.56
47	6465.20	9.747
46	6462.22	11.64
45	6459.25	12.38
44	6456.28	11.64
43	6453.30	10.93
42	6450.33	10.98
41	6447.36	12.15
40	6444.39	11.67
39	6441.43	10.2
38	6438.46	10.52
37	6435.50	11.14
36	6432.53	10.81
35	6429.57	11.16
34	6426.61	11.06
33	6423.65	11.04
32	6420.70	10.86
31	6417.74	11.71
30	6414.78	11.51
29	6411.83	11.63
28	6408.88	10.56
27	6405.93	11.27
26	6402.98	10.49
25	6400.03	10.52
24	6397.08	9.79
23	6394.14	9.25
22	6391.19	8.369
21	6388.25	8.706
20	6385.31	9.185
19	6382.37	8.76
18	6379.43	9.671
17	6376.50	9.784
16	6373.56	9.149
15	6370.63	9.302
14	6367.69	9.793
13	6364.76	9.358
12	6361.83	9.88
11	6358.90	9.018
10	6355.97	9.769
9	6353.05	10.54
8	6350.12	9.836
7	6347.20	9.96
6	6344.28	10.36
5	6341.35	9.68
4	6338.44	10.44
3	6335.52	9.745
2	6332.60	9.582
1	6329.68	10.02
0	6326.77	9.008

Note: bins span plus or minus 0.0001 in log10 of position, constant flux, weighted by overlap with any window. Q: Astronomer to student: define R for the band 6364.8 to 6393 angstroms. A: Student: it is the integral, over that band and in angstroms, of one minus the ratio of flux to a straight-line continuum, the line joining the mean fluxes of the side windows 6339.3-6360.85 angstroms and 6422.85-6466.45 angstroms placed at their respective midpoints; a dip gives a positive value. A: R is 2.95 angstroms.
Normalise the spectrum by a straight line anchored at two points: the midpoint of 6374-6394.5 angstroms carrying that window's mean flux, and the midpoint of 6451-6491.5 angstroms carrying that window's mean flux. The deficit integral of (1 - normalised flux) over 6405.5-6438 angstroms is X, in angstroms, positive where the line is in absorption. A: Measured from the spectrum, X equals -2.91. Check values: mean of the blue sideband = 9.1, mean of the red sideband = 11.7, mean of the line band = 11.1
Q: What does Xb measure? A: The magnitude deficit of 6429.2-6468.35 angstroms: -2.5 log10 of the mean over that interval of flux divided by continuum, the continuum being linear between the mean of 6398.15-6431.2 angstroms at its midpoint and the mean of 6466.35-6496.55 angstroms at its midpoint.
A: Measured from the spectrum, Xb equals 0.02 mag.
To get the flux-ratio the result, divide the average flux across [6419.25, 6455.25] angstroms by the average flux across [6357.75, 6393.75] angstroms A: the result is 1.19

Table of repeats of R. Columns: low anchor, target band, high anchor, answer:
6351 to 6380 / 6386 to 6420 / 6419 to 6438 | 0.4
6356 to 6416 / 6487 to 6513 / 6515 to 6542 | 1.3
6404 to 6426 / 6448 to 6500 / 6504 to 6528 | 1.3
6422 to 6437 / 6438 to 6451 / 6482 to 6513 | 0.0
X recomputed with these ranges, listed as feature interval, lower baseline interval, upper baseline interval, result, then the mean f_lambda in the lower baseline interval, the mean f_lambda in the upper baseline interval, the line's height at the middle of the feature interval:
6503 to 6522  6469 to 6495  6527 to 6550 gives 0.5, 11.9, 13.4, 12.7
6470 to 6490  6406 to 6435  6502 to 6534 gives 0.1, 11.2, 12.6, 12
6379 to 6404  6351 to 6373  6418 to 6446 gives 2.0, 9.65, 11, 10.2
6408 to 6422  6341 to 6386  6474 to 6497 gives -1.0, 9.63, 11.8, 10.6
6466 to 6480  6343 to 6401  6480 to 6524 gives -0.8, 9.54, 11.9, 11.4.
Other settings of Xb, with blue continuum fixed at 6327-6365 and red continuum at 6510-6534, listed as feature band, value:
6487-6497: 0.07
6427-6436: 0.02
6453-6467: 0.03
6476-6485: -0.03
